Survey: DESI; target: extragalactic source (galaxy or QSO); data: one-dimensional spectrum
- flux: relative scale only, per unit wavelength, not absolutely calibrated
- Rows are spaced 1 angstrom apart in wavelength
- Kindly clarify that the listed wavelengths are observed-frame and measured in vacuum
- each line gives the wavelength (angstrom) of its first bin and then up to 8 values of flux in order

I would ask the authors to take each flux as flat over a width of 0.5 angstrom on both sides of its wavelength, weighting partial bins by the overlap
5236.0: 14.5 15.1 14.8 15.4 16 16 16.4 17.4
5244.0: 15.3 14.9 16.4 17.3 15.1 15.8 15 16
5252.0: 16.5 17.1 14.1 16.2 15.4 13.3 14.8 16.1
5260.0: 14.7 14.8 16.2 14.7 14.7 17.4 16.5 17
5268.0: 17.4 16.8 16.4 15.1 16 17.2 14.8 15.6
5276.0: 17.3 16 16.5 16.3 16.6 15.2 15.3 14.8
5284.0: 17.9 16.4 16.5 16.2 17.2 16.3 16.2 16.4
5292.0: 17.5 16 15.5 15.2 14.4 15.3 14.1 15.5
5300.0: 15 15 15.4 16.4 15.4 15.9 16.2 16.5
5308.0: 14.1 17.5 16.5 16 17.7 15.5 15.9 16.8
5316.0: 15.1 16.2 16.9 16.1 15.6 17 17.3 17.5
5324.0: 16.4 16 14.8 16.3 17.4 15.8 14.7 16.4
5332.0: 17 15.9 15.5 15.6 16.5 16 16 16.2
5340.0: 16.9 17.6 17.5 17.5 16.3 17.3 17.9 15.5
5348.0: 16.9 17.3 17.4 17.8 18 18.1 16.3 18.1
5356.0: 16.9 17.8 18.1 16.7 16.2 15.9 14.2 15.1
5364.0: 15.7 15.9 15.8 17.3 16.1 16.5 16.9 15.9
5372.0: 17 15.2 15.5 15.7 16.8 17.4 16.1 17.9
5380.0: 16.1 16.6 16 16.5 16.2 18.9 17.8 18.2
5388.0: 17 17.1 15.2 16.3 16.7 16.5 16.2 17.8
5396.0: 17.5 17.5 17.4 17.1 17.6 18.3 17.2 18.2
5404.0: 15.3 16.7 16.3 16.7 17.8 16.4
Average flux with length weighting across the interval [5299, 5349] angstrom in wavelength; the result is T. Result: 16.3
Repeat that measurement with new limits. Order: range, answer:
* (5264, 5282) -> 16.3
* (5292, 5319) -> 15.8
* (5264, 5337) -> 16.1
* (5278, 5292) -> 16.3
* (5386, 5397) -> 16.9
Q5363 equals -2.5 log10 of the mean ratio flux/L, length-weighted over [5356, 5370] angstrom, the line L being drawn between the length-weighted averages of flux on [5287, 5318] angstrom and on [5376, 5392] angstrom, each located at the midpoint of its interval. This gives 0.02 mag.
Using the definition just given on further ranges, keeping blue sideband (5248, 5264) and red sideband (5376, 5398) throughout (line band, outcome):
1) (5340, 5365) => -0.025 mag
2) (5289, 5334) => 0.001 mag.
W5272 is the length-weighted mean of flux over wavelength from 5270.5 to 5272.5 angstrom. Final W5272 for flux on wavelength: 15.6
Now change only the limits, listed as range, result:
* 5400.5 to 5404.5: 17.2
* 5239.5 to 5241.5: 16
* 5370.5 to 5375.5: 15.9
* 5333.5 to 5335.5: 15.6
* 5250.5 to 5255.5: 16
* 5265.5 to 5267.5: 16.8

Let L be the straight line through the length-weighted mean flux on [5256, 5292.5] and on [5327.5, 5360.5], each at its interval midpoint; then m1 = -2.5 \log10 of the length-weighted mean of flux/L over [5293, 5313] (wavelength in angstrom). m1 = 0.05 mag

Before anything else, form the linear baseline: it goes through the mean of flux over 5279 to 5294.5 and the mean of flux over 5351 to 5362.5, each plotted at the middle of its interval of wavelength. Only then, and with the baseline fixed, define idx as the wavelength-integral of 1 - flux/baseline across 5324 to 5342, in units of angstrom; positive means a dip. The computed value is 0.6 angstrom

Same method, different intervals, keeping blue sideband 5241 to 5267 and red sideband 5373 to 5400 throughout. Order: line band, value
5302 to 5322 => 0.0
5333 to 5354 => -0.5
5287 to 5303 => 0.4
